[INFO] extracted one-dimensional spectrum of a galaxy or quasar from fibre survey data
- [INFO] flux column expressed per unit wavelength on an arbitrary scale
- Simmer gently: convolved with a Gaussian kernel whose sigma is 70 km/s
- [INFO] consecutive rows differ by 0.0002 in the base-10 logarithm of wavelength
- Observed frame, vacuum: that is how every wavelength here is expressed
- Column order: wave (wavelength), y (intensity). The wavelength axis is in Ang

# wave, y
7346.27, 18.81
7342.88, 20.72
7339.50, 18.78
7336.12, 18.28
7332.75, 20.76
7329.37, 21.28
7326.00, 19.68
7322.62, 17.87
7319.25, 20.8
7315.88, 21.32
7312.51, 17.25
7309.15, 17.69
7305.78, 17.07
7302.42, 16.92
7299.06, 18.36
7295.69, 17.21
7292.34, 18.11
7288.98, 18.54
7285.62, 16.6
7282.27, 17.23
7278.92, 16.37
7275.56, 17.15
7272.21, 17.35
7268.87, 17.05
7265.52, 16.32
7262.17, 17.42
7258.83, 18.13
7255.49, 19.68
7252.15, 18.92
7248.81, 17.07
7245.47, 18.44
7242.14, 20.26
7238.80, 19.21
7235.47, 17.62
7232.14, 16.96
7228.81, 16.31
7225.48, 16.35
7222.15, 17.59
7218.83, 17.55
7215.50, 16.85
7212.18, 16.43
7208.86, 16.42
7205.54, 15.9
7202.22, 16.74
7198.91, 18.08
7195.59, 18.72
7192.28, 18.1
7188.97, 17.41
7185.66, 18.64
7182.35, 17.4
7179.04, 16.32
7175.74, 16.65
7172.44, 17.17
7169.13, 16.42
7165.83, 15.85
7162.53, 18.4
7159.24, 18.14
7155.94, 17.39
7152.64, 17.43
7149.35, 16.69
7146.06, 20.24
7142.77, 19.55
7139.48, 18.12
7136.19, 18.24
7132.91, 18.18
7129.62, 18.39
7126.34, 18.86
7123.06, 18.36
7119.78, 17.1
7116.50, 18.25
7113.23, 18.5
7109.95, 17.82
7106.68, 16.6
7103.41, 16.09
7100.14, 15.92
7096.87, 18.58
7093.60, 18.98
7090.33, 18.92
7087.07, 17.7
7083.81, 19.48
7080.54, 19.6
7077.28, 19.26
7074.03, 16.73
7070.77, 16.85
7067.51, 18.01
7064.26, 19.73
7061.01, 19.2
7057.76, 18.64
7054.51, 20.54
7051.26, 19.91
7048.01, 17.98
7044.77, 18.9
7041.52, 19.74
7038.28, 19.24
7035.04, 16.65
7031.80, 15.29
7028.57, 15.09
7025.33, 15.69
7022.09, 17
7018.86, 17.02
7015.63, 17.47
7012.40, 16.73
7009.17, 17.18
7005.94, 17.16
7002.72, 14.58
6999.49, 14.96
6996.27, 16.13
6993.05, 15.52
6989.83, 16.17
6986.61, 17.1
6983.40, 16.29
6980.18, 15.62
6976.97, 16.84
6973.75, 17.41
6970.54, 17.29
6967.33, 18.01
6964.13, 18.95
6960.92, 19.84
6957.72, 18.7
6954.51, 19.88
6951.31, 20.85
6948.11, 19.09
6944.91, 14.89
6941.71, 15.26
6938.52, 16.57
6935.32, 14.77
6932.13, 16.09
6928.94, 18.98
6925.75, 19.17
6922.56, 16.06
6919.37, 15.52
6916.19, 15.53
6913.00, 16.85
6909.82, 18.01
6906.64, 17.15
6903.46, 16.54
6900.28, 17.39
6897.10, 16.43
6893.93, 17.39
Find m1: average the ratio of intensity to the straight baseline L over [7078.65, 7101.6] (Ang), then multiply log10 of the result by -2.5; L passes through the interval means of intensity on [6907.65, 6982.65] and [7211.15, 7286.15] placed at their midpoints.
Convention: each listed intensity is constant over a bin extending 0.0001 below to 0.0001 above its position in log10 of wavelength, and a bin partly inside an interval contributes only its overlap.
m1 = -0.06 mag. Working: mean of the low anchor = 17.4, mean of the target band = 18.5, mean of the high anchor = 17.5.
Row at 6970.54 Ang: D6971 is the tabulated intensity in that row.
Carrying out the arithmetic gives 17.29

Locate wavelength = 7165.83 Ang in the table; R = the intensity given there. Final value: 15.85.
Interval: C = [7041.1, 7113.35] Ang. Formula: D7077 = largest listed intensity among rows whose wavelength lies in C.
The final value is 20.54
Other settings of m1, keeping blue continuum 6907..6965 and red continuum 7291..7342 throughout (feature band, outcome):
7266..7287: 0.11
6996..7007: 0.14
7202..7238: 0.10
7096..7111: 0.07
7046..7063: -0.08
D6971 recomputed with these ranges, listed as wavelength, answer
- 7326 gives 19.68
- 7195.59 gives 18.72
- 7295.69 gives 17.21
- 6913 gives 16.85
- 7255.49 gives 19.68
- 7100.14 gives 15.92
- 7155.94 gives 17.39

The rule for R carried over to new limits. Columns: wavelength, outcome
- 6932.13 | 16.09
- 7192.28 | 18.1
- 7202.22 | 16.74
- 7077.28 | 19.26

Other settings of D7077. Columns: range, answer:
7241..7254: 20.26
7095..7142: 18.86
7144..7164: 20.24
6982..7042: 19.74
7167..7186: 18.64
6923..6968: 20.85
